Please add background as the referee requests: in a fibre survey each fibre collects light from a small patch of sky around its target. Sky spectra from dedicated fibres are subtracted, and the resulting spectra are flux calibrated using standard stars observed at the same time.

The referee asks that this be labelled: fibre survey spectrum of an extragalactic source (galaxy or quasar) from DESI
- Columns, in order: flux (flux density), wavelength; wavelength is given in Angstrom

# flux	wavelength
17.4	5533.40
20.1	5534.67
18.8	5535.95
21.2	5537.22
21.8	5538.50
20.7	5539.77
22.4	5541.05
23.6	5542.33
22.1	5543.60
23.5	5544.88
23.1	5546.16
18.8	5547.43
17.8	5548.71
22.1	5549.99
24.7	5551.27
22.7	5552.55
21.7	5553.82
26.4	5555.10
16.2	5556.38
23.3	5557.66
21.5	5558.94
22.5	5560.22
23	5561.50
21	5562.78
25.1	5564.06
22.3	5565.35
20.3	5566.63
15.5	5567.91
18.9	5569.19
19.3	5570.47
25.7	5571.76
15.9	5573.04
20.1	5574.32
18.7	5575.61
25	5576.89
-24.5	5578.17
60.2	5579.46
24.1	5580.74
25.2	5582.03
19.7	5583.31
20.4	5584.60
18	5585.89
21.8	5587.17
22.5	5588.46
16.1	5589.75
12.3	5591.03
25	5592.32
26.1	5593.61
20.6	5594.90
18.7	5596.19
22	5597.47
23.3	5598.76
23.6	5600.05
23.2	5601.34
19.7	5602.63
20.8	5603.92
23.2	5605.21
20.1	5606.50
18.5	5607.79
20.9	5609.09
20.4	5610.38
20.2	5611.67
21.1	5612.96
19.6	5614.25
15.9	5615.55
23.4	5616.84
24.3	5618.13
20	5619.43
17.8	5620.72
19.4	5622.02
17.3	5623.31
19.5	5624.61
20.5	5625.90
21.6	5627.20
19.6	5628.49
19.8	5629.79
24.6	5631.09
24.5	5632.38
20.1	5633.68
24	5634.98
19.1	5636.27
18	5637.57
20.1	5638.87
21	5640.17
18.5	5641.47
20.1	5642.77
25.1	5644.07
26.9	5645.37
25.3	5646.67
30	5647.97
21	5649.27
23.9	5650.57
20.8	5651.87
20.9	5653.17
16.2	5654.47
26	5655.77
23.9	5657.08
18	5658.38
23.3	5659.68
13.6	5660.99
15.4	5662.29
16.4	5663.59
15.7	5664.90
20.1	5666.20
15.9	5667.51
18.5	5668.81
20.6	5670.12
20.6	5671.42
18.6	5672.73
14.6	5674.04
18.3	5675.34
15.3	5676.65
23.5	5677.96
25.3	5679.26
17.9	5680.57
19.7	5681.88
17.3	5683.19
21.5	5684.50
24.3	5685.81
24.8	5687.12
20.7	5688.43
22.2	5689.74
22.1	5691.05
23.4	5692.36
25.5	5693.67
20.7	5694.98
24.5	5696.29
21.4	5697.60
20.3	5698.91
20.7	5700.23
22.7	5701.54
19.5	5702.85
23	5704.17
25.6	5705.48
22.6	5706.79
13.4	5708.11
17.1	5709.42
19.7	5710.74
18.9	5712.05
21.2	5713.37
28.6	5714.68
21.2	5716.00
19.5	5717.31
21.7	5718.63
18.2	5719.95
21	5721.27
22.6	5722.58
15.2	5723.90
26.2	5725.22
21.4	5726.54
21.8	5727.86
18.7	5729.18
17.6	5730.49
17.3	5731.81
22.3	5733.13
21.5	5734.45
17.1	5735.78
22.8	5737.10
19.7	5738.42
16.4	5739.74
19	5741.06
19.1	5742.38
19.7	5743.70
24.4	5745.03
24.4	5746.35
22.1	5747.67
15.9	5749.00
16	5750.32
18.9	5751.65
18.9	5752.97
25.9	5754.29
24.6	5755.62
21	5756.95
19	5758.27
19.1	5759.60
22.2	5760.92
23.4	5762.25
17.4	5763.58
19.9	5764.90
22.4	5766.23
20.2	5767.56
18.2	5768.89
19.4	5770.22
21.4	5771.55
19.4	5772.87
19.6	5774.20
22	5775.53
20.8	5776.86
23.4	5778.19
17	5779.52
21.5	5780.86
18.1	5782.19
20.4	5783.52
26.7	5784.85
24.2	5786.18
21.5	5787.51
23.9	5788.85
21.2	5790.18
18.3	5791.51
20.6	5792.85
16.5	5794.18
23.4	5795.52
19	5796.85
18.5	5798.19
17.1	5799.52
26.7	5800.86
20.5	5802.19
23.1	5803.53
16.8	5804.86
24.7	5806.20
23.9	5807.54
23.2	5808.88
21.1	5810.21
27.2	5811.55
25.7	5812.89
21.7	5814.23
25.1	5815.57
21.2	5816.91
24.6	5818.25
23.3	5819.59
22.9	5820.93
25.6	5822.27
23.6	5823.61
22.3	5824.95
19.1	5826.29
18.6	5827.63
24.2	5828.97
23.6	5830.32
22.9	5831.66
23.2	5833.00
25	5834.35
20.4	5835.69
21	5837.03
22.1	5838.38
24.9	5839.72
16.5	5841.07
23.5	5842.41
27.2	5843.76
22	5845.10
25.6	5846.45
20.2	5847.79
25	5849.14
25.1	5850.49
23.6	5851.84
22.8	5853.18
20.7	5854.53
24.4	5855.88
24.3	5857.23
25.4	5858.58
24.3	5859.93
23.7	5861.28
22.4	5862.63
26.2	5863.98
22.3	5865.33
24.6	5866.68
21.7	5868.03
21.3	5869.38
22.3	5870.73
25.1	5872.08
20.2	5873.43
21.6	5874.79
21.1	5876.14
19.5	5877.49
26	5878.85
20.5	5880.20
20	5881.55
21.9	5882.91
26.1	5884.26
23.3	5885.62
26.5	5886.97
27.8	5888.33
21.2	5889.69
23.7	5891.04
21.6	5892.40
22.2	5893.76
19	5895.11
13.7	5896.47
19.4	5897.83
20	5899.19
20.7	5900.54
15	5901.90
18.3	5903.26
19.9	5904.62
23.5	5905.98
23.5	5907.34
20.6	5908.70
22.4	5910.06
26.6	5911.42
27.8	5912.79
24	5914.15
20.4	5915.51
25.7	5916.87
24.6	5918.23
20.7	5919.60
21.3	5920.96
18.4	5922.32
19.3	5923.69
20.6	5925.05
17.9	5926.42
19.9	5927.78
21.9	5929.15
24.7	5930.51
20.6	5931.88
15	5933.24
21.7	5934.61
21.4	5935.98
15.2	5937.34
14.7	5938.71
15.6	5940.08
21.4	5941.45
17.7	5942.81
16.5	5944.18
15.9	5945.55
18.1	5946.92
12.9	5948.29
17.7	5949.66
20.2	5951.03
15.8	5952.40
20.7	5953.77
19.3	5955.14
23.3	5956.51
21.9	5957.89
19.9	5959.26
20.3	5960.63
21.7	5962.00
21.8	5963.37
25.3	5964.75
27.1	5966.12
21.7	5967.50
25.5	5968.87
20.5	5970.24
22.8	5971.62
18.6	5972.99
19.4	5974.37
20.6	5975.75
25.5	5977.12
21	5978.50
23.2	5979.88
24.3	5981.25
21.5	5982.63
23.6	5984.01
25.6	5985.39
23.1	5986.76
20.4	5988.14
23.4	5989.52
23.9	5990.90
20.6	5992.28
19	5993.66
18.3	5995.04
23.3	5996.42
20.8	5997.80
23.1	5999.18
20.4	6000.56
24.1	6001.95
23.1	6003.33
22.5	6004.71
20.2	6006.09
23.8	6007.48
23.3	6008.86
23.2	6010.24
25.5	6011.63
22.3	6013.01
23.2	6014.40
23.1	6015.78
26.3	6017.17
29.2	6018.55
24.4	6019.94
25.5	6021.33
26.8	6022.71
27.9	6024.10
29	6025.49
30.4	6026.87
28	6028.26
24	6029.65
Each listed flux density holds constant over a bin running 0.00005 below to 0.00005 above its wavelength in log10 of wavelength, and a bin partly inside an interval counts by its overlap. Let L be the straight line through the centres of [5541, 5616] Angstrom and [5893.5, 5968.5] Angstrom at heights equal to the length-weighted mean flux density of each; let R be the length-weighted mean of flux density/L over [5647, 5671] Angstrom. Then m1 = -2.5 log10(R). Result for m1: 0.04 mag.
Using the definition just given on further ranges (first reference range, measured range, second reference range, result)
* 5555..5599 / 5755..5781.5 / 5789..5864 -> 0.081 mag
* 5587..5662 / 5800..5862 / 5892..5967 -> -0.127 mag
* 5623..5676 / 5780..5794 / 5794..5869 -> 0.041 mag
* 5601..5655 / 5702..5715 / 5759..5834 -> 0.030 mag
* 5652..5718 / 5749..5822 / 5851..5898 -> 0.014 mag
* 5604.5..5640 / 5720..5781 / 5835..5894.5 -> 0.076 mag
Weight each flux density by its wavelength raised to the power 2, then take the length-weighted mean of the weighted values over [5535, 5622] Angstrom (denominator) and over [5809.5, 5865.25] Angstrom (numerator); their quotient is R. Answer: 1.21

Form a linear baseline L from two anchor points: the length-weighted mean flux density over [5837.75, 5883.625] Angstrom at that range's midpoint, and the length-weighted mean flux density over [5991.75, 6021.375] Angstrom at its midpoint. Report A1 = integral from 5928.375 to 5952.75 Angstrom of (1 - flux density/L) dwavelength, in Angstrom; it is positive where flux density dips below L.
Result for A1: 5.0 Angstrom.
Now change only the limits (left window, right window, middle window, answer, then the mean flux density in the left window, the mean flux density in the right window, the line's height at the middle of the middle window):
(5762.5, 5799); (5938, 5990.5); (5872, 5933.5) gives -2.7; 20.6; 20.8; 20.7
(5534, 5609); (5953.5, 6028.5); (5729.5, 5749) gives 1.7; 21.1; 23.1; 21.9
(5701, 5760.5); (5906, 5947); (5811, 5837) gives -3.3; 20.5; 20.5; 20.5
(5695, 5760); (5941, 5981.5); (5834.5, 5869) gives -4.3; 20.6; 20.7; 20.6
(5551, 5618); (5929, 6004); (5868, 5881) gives -0.7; 21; 20.8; 20.9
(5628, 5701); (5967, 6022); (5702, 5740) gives 1.4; 20.9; 22.7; 21.2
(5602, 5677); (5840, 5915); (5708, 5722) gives 0.5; 20.3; 22.5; 21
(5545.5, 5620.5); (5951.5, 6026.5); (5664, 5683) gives 2.3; 21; 22.8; 21.4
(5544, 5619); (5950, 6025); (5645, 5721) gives 2.2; 21.1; 22.6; 21.4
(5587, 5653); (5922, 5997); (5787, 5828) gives -2.2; 21.2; 20.6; 20.8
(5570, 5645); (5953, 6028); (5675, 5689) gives 0.2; 20.7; 23.1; 21.2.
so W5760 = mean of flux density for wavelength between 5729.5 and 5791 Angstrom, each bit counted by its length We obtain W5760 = 20.6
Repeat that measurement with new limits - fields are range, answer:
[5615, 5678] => 20.3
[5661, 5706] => 20.4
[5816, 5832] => 22.7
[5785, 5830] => 22.2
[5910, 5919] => 24.6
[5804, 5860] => 23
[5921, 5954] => 18.5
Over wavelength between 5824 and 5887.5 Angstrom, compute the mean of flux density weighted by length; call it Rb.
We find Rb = 22.9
